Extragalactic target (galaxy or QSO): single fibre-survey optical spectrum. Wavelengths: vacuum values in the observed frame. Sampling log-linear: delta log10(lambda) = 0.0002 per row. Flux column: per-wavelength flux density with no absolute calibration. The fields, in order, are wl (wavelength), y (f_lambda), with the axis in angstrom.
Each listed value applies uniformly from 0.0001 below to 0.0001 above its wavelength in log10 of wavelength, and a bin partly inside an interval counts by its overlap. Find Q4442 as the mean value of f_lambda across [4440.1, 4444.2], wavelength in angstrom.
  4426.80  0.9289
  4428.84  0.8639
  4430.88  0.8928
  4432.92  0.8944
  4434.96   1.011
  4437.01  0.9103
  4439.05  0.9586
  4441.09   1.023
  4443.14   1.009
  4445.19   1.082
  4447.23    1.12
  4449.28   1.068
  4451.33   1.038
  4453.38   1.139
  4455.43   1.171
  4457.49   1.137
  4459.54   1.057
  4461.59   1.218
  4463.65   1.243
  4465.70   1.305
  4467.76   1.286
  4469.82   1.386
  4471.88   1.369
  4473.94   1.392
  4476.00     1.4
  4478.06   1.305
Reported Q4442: 1.01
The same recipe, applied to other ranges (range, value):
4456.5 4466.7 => 1.19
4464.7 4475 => 1.35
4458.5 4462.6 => 1.14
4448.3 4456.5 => 1.1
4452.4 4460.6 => 1.13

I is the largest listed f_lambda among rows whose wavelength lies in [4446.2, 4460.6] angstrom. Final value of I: 1.171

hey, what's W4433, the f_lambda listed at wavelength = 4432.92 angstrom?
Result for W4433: 0.8944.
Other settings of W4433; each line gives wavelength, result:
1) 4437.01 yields 0.9103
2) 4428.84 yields 0.8639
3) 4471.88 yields 1.369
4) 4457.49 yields 1.137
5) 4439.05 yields 0.9586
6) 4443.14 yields 1.009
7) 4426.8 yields 0.9289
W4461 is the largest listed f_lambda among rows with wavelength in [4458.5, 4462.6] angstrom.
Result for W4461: 1.218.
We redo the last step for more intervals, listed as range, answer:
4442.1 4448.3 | 1.12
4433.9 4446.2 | 1.082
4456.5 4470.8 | 1.386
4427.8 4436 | 1.011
